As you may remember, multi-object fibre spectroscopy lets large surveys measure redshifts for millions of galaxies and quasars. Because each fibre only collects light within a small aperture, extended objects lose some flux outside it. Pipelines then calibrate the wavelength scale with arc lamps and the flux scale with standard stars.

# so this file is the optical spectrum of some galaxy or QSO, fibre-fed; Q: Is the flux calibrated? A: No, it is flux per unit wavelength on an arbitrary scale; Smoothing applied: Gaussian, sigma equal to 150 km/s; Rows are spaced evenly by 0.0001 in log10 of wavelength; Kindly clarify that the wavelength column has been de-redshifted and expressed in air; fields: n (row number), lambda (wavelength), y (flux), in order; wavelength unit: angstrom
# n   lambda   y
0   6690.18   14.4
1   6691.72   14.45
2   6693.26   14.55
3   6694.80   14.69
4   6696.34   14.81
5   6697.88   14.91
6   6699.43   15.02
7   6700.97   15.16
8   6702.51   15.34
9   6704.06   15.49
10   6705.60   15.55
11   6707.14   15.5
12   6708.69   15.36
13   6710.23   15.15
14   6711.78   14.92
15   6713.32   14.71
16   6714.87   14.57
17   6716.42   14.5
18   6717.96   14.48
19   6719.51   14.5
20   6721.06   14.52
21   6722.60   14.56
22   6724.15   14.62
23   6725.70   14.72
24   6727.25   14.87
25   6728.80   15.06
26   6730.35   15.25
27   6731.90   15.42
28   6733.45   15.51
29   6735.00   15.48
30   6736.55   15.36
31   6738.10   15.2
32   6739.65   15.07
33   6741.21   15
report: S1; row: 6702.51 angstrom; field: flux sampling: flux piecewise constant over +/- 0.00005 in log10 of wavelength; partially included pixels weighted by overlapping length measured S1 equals 15.34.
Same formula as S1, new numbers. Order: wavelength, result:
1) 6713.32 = 14.71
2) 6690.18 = 14.4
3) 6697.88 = 14.91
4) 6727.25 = 14.87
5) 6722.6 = 14.56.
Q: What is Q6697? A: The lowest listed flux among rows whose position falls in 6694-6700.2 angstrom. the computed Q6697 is 14.69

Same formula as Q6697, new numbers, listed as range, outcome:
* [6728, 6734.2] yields 15.06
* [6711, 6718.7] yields 14.48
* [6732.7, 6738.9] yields 15.2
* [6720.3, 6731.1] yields 14.52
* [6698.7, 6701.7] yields 15.02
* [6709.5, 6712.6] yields 14.92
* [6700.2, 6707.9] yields 15.16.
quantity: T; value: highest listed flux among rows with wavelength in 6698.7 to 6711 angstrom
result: 15.55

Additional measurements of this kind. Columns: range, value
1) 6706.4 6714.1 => 15.5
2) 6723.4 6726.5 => 14.72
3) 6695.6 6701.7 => 15.16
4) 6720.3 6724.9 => 14.62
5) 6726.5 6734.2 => 15.51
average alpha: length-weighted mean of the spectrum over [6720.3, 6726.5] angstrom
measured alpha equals 14.6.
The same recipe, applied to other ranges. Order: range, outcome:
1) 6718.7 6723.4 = 14.5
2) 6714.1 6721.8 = 14.5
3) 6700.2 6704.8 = 15.3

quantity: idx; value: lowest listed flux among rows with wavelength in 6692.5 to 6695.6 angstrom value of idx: 14.55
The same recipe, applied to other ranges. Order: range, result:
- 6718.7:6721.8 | 14.5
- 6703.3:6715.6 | 14.57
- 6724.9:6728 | 14.72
